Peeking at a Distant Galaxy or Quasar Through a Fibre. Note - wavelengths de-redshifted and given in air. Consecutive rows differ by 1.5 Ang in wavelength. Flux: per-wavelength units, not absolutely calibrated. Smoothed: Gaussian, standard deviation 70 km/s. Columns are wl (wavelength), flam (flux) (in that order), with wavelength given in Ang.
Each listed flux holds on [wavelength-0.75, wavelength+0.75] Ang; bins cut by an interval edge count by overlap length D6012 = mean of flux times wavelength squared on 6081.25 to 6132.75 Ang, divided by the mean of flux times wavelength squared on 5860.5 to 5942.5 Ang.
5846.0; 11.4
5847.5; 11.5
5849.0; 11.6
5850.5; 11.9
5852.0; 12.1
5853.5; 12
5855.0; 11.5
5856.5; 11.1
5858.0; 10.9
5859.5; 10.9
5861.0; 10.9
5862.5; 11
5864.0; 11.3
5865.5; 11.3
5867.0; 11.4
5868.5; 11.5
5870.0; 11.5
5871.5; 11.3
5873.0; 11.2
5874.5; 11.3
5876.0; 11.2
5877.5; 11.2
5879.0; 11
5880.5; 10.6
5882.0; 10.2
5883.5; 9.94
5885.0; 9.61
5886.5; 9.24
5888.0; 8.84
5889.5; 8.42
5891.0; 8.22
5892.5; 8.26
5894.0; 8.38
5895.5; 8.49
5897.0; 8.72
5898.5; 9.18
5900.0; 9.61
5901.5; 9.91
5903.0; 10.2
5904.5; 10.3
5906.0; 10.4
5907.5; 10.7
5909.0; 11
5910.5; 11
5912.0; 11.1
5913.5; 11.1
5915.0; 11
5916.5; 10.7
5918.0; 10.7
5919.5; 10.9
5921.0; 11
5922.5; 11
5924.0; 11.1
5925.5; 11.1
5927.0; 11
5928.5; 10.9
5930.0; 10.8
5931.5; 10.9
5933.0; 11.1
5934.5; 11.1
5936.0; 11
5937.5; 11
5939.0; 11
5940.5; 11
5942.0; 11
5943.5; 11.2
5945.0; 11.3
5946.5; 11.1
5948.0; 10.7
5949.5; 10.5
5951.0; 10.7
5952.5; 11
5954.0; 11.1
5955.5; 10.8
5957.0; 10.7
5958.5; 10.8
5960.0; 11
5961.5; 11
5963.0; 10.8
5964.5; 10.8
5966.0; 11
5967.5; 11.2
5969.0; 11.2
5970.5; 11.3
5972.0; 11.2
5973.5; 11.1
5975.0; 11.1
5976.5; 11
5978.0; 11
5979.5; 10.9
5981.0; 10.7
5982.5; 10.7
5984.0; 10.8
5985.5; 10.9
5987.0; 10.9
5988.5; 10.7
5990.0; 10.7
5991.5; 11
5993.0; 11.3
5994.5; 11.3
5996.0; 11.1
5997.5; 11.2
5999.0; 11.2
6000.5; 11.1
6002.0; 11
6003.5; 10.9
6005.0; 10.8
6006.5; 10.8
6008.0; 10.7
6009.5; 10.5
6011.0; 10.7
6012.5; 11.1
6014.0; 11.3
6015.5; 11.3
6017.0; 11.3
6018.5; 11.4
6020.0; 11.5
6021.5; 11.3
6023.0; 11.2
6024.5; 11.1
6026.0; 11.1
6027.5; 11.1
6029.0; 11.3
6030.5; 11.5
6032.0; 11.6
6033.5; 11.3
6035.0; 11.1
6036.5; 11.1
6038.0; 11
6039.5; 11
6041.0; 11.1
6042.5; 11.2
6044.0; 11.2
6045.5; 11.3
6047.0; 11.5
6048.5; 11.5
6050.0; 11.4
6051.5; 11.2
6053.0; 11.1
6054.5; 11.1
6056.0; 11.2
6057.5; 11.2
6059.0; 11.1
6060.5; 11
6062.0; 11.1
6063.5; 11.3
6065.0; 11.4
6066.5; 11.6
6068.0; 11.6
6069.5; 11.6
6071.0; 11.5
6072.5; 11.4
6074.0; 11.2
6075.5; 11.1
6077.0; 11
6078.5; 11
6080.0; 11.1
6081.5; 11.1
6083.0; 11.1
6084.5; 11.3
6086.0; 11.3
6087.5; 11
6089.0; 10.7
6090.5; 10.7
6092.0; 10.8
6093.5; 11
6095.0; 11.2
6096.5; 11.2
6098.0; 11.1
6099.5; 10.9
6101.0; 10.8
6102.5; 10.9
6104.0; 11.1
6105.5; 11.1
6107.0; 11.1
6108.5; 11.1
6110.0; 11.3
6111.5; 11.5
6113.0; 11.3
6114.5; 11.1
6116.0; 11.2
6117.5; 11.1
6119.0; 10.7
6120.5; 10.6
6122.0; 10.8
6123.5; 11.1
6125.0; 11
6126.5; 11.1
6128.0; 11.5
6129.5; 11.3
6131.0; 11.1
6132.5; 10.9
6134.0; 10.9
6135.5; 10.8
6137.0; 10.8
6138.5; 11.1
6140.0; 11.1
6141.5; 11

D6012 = 1.1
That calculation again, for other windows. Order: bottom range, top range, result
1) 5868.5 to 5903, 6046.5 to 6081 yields 1.21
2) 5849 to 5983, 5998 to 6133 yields 1.09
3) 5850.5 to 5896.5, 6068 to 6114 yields 1.14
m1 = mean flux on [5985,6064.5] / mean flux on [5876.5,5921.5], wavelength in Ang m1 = 1.1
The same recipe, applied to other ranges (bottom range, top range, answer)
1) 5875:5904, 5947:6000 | 1.15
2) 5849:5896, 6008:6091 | 1.06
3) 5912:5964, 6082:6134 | 1.01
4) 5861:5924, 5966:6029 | 1.07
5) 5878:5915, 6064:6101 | 1.14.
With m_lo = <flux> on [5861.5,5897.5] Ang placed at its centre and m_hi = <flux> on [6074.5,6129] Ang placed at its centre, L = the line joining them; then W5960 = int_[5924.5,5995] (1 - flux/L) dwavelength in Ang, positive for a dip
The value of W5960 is -3.1 Ang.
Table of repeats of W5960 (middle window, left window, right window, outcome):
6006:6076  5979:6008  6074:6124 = -1.47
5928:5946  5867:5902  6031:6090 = -1.23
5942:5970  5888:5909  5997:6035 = -2.00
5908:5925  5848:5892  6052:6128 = -0.16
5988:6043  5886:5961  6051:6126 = -1.44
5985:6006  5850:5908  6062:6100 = -0.32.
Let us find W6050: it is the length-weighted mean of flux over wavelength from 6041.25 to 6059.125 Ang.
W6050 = 11.3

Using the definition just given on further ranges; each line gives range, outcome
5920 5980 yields 11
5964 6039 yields 11.1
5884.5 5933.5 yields 10.1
